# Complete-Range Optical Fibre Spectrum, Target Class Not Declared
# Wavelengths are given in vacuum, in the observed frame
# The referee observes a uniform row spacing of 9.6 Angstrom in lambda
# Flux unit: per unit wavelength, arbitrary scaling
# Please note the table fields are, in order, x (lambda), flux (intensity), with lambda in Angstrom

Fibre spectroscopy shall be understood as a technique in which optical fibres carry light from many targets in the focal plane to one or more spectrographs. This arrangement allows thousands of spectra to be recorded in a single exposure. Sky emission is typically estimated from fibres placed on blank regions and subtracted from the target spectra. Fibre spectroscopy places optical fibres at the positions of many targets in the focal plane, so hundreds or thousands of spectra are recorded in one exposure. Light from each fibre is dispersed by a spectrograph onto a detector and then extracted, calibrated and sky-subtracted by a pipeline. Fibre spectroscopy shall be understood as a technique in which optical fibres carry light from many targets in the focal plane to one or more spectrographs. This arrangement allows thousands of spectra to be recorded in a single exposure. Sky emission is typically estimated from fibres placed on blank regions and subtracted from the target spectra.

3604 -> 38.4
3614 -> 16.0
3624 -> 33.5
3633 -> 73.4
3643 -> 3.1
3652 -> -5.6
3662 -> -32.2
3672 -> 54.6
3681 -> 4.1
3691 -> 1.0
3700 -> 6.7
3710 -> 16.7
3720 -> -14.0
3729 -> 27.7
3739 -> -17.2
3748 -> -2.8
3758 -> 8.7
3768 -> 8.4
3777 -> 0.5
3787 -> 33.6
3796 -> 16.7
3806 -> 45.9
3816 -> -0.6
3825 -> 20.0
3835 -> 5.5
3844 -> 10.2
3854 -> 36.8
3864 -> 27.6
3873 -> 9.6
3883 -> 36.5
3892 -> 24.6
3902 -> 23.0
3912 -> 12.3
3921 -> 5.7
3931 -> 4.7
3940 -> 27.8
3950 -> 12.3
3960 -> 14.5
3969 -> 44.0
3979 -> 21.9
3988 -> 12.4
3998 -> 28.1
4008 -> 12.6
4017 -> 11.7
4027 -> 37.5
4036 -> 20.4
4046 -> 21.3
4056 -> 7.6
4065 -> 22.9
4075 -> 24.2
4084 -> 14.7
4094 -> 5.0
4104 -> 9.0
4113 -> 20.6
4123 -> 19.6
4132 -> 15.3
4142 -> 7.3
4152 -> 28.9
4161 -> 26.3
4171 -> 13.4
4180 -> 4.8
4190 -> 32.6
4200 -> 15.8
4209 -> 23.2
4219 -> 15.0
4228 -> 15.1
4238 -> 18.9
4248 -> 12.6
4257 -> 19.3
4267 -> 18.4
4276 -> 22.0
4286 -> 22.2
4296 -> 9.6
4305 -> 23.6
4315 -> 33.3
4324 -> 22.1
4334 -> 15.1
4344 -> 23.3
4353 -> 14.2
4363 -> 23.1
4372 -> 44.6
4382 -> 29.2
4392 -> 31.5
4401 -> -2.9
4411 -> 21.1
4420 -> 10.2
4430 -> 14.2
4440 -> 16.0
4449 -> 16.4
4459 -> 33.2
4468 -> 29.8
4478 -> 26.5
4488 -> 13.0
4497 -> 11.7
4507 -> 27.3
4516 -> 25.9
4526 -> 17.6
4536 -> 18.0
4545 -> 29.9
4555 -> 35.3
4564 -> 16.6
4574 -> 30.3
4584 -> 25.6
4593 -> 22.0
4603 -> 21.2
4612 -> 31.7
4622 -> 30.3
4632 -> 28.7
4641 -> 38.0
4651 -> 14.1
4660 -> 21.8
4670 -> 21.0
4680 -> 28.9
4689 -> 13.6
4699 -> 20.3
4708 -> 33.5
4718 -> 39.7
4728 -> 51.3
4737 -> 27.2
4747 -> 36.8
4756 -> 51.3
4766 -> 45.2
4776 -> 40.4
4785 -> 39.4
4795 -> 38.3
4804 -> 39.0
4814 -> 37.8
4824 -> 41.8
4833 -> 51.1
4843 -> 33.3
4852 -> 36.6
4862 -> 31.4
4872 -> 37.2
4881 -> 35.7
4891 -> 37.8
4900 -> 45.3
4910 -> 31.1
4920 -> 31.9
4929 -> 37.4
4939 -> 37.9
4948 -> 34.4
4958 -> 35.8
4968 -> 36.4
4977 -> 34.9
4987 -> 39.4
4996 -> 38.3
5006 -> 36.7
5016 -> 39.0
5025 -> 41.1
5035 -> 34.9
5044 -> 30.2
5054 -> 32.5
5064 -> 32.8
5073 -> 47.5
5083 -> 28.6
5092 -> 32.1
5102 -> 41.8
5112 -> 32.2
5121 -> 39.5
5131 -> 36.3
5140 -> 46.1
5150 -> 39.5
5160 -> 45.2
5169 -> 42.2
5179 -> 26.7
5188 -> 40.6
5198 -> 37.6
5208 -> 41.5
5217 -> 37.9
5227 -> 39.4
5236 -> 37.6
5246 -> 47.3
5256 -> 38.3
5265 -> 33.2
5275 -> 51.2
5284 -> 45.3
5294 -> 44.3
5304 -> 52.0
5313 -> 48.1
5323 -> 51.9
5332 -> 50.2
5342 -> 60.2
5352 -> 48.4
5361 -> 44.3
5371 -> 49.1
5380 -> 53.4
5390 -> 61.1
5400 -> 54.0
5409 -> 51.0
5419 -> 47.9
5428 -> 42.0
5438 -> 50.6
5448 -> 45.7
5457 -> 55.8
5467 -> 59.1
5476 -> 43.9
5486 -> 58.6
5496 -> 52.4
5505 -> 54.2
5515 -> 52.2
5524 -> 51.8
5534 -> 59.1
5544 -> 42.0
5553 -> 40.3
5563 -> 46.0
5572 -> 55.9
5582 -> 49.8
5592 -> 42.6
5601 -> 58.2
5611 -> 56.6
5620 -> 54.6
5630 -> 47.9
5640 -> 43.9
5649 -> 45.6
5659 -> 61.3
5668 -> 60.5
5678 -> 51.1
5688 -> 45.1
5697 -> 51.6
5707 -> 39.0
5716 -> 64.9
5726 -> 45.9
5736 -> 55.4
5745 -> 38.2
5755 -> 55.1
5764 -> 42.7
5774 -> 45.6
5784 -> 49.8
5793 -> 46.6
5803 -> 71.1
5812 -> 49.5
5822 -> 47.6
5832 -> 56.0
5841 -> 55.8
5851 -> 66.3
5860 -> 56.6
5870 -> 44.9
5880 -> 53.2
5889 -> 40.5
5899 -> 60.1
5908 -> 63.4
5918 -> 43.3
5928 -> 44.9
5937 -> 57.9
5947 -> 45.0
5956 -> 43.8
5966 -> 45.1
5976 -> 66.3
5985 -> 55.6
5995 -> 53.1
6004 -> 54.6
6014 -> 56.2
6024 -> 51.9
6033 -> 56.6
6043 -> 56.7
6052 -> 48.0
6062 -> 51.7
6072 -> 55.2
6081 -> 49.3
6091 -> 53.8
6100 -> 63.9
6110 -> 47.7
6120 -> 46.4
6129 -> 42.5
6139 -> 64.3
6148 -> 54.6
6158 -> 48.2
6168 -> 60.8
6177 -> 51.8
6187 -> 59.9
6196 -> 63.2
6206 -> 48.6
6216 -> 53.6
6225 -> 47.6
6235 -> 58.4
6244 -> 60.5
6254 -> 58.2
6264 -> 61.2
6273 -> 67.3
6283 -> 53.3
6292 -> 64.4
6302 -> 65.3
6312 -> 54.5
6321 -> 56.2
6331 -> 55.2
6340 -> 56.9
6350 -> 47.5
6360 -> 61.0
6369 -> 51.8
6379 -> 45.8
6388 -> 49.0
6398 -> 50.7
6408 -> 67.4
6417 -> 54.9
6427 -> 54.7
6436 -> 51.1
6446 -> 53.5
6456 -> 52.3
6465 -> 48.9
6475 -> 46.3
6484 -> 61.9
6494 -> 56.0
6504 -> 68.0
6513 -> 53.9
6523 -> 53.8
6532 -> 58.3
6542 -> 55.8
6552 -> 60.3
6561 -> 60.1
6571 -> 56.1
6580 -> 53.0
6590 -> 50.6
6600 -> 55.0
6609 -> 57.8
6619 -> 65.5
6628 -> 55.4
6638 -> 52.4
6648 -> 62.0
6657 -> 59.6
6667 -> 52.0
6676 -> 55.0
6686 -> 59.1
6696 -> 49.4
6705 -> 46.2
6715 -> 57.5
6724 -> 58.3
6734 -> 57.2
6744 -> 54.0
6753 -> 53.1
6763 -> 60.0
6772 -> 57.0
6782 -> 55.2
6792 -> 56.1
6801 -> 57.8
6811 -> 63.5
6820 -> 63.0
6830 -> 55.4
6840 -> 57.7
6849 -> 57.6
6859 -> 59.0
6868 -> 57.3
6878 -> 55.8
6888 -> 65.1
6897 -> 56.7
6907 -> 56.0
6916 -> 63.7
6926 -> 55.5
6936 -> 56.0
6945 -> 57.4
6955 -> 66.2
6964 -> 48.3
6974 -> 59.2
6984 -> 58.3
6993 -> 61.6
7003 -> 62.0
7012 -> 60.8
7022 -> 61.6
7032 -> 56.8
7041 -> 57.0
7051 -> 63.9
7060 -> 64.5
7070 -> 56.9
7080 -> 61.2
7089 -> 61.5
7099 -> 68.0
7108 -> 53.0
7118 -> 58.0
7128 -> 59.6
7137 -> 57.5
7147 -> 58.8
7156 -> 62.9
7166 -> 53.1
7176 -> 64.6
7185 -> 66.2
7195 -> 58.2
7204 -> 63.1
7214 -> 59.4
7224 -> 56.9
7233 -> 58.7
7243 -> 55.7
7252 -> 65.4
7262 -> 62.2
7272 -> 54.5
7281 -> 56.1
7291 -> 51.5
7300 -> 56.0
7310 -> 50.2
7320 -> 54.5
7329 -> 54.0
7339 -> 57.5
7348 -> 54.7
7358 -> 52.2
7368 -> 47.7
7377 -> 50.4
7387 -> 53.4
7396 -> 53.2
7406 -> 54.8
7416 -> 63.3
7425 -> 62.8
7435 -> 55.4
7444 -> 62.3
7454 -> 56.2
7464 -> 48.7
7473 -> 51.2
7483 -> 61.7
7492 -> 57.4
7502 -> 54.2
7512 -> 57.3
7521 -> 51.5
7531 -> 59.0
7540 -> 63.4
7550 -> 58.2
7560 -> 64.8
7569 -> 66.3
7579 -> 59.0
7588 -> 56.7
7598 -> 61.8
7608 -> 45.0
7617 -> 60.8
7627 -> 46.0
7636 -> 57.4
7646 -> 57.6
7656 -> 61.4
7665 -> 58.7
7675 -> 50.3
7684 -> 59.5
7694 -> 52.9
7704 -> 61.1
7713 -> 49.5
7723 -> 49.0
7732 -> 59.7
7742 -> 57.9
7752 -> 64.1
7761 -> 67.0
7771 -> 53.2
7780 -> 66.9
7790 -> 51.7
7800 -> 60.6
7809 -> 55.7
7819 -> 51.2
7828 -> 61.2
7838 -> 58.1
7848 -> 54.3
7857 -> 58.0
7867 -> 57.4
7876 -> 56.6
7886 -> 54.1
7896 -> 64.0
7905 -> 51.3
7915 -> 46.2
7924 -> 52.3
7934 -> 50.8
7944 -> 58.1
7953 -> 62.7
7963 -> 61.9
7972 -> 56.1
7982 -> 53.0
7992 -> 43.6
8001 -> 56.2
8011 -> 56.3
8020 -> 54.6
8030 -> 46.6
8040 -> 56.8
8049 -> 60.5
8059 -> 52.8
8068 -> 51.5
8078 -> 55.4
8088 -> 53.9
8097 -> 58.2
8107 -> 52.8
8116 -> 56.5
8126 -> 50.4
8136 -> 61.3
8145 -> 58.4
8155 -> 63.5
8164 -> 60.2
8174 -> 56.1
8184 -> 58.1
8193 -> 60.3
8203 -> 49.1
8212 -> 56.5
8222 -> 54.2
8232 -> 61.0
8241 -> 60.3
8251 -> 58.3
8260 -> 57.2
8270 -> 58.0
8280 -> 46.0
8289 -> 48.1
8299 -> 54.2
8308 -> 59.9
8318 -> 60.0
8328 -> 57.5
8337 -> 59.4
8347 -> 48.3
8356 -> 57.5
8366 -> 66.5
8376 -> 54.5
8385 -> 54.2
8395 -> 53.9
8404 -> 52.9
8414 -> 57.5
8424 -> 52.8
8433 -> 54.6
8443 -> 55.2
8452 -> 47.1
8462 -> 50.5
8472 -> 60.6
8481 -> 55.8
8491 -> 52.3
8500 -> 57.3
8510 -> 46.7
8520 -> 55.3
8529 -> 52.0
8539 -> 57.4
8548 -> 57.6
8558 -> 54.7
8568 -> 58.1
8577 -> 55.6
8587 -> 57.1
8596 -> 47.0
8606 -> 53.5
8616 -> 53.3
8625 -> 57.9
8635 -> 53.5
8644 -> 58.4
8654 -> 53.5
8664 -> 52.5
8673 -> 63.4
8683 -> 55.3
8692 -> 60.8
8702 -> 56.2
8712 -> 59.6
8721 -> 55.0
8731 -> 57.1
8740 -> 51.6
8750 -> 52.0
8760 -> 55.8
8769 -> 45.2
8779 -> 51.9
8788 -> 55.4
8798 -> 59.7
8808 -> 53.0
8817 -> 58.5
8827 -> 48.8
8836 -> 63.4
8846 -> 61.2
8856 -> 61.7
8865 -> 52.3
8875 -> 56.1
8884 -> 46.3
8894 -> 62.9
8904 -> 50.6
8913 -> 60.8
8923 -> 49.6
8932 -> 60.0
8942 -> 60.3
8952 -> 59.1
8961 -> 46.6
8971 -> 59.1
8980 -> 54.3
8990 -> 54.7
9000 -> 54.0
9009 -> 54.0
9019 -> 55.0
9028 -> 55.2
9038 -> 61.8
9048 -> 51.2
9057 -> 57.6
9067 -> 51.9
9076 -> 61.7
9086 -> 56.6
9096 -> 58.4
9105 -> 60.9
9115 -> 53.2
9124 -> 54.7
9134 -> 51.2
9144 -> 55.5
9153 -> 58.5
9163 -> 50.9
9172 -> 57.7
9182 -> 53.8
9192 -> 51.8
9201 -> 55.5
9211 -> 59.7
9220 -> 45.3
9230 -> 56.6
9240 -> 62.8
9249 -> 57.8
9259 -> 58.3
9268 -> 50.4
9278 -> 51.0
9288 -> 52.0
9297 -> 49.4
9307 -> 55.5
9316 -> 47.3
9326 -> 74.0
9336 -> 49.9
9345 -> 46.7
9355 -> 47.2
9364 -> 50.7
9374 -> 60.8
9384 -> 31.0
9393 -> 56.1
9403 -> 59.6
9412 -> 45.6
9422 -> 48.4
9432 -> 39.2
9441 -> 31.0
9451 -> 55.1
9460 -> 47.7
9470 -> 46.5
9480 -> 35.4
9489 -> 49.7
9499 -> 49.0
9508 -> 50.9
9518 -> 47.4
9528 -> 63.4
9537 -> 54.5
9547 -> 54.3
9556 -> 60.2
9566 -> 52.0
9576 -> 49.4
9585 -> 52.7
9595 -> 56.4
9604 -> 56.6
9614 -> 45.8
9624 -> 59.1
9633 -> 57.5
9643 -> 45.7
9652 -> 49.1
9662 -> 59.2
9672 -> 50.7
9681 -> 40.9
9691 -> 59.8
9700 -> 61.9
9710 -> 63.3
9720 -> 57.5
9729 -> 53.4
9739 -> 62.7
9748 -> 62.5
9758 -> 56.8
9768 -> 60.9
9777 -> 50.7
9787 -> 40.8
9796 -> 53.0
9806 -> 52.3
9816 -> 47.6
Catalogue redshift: 0.18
